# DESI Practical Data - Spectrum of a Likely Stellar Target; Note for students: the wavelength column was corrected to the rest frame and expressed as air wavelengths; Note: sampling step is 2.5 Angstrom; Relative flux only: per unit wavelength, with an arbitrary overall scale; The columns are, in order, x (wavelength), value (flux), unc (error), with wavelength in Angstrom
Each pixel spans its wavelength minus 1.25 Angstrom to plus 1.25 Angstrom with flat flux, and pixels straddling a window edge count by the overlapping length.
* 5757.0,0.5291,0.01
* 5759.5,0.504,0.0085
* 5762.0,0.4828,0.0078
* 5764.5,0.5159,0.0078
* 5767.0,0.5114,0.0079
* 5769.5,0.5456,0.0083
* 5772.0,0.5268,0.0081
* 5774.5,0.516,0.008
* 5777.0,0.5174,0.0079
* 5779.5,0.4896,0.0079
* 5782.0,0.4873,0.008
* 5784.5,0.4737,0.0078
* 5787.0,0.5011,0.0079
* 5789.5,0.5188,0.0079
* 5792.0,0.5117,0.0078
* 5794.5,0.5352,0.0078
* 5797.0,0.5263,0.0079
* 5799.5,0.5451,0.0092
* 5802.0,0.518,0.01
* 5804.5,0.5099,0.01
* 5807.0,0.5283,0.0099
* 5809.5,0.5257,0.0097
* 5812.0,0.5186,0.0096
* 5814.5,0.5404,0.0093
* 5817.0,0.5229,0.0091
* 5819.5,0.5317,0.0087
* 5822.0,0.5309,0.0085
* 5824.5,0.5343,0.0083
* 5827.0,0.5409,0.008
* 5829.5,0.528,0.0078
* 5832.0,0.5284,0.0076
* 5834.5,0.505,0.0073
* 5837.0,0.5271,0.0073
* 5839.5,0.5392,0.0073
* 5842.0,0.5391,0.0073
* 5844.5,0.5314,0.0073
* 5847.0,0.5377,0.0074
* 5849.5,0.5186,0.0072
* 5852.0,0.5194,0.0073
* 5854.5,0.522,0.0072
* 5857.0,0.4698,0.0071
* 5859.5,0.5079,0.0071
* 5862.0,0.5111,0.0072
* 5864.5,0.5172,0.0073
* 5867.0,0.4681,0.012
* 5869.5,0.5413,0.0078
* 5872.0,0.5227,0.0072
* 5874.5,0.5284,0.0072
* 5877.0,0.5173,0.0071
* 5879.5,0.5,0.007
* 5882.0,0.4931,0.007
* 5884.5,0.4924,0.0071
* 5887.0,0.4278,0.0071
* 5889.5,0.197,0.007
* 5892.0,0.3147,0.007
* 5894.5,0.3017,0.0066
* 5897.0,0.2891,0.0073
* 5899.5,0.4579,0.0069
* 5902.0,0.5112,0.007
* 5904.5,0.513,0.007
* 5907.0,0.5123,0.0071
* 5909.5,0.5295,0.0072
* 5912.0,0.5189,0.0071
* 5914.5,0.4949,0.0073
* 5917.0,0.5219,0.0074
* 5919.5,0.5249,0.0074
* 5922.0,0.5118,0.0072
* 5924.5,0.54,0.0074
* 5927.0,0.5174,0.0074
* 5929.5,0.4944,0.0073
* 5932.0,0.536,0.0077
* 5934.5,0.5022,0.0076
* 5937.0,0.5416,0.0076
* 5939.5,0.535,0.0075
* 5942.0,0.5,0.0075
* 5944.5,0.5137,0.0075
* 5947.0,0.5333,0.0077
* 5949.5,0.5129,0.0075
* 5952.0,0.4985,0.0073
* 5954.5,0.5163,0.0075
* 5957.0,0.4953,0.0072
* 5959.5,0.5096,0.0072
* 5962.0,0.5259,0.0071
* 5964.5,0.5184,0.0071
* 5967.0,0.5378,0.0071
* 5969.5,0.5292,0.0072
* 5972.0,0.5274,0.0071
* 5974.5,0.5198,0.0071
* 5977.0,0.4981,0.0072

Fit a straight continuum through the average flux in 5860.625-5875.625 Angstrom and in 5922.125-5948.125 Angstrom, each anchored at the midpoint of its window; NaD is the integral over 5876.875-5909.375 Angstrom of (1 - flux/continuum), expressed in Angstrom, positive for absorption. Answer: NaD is 5.74 Angstrom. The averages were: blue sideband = 0.515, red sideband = 0.521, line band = 0.426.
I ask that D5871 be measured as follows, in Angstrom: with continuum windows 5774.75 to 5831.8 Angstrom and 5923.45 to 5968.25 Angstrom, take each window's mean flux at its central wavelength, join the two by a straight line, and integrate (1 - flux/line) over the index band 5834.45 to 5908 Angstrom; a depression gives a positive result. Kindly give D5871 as 5.9 Angstrom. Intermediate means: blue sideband 0.52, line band 0.477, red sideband 0.518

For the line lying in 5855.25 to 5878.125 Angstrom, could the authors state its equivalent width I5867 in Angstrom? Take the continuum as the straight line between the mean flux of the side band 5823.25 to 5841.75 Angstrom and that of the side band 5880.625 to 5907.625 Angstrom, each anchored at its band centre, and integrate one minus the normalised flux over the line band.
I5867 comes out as -2.4 Angstrom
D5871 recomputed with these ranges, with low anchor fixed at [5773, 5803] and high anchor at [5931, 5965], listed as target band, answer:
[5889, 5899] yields 4.27 Angstrom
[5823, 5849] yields -0.88 Angstrom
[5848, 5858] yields 0.09 Angstrom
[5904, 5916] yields 0.04 Angstrom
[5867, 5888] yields 0.53 Angstrom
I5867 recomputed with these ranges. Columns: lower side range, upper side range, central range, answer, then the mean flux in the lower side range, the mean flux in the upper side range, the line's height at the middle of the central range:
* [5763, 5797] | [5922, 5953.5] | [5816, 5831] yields -0.5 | 0.512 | 0.518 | 0.514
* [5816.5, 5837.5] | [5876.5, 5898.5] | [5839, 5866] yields -2.8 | 0.528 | 0.389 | 0.469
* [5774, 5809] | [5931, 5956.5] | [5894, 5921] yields 2.2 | 0.513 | 0.518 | 0.517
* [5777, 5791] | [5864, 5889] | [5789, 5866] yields -4.6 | 0.496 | 0.491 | 0.494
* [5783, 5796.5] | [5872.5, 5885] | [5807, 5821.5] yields -0.6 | 0.509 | 0.508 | 0.509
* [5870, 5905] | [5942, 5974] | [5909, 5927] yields -1.9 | 0.434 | 0.518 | 0.47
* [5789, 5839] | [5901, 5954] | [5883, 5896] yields 4.3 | 0.527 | 0.517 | 0.52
